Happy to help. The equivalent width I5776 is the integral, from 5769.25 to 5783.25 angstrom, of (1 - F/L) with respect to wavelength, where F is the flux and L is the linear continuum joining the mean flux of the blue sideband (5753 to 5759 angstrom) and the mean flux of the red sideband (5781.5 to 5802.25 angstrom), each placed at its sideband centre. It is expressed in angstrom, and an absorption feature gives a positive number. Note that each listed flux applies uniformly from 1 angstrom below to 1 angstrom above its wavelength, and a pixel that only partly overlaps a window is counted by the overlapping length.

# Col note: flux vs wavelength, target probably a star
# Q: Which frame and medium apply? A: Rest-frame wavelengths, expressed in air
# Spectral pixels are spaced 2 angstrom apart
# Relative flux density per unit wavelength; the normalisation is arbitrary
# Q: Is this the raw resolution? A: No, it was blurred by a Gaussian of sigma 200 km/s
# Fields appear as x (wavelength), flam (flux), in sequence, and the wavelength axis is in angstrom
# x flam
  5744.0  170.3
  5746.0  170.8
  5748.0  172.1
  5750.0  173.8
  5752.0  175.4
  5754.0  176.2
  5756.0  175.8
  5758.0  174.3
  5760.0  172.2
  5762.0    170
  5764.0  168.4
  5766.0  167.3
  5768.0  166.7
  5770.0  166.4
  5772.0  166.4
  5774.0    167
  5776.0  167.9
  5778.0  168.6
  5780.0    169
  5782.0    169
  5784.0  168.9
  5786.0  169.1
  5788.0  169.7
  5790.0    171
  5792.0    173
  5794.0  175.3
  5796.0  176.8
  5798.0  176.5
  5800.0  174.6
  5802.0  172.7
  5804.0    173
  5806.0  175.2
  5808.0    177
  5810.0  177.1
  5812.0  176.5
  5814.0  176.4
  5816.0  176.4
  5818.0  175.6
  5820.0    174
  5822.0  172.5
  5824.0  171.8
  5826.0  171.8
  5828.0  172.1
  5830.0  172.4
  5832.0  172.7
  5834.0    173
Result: 0.48 angstrom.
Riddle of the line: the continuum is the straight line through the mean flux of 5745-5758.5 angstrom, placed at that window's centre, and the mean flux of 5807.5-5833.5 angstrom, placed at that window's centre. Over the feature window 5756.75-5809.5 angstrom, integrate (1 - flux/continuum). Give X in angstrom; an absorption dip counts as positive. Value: 0.9 angstrom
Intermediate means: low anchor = 174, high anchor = 174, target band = 171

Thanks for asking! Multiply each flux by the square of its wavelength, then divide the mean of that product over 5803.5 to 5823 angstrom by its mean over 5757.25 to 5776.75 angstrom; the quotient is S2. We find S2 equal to 1.06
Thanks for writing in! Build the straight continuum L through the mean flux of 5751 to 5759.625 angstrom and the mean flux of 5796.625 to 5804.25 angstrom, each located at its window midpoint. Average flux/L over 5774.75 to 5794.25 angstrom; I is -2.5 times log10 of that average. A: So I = 0.03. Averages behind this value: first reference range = 175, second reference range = 174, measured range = 170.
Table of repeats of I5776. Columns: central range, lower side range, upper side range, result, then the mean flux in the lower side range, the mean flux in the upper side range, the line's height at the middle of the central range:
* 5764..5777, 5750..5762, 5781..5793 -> 0.4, 174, 170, 172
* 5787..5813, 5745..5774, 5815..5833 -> -0.3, 171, 173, 172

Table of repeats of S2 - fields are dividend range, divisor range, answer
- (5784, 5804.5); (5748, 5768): 1.02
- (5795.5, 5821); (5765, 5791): 1.05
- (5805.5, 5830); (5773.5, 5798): 1.03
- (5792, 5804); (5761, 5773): 1.05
